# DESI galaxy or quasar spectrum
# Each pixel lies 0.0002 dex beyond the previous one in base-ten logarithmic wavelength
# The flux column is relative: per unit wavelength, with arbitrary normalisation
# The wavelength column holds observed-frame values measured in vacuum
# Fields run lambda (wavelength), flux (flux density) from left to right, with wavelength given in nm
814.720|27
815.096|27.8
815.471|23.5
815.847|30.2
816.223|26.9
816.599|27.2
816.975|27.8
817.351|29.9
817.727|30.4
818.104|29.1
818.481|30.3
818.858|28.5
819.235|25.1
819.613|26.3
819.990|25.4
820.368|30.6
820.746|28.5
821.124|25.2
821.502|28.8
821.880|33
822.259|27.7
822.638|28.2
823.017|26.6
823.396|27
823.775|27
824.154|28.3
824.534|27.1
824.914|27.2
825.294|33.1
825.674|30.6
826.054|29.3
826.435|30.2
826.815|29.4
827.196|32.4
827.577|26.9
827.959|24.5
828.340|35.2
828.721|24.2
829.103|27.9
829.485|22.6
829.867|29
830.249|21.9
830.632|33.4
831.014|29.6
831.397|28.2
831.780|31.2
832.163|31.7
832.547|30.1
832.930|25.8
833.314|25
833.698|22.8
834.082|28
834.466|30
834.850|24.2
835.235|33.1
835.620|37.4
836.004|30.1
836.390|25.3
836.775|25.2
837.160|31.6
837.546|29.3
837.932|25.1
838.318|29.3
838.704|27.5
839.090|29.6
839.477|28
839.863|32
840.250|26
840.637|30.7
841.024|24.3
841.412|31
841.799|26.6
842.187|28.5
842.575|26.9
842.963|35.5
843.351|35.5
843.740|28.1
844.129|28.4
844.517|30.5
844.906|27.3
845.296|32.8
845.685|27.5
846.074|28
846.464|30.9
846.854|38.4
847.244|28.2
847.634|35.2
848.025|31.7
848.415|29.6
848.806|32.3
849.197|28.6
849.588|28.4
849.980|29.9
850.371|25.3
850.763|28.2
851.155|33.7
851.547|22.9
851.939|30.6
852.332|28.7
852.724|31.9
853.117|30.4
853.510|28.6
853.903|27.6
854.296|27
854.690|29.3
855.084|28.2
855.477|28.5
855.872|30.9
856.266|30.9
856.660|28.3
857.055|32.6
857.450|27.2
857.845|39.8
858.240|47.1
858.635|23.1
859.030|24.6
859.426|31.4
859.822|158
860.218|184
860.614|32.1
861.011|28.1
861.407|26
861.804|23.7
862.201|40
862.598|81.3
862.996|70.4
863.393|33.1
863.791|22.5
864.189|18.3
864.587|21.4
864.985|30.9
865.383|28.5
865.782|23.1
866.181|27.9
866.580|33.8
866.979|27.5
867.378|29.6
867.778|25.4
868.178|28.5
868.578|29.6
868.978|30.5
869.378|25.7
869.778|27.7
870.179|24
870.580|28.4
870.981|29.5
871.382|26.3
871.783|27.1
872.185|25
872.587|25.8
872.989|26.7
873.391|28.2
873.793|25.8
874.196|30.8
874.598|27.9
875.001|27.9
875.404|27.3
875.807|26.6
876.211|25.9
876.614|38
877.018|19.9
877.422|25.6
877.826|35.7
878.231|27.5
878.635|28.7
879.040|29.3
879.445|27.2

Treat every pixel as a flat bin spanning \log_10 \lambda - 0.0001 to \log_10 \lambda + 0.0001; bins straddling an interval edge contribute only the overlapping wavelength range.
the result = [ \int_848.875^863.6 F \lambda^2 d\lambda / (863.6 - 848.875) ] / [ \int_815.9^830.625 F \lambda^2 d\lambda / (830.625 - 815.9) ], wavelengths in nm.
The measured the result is 1.54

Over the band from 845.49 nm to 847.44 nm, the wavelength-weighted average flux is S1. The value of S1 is 30.6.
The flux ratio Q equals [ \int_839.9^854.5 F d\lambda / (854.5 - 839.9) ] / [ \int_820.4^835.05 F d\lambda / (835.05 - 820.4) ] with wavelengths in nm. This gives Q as 1.0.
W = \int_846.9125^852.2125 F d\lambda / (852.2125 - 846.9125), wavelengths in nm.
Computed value 29.8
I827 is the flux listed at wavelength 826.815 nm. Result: 29.4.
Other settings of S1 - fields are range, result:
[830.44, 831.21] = 31.5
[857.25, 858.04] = 33.5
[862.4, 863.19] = 75.8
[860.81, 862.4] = 29.5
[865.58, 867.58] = 28.4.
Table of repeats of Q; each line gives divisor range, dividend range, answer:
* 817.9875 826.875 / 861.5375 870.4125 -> 1.12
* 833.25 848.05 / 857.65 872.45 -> 1.31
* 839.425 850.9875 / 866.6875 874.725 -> 0.92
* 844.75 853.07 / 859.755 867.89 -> 1.48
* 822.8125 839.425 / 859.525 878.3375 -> 1.26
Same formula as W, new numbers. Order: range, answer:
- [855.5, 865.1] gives 45.1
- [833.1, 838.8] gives 28.3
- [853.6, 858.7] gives 31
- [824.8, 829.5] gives 29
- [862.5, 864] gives 49.6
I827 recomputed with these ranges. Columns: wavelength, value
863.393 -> 33.1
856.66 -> 28.3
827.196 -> 32.4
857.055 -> 32.6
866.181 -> 27.9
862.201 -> 40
